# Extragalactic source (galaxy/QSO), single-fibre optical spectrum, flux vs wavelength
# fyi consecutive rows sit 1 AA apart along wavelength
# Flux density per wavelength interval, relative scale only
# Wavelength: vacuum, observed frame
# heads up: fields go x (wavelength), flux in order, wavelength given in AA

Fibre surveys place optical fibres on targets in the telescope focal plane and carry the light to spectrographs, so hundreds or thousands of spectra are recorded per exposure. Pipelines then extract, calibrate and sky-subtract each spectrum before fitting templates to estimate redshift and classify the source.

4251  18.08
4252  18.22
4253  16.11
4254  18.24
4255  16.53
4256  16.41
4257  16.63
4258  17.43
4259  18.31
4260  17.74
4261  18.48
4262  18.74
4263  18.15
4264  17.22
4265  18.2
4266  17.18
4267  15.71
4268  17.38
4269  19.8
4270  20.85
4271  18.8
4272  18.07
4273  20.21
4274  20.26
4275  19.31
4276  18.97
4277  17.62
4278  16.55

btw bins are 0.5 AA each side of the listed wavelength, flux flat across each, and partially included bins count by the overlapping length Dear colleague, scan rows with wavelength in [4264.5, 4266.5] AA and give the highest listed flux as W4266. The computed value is 18.2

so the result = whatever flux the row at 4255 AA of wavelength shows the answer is 16.53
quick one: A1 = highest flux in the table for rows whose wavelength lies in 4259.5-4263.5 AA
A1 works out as 18.74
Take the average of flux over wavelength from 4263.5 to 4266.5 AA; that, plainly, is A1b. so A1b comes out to 17.5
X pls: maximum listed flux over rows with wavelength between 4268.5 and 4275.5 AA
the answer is 20.85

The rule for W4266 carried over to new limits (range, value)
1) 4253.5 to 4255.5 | 18.24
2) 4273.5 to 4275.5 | 20.26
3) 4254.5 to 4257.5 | 16.63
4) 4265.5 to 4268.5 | 17.38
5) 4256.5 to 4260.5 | 18.31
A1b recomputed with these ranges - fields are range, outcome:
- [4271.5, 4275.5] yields 19.5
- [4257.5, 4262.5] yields 18.1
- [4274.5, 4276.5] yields 19.1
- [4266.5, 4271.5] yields 18.5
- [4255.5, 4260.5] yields 17.3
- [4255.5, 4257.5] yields 16.5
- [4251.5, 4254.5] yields 17.5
